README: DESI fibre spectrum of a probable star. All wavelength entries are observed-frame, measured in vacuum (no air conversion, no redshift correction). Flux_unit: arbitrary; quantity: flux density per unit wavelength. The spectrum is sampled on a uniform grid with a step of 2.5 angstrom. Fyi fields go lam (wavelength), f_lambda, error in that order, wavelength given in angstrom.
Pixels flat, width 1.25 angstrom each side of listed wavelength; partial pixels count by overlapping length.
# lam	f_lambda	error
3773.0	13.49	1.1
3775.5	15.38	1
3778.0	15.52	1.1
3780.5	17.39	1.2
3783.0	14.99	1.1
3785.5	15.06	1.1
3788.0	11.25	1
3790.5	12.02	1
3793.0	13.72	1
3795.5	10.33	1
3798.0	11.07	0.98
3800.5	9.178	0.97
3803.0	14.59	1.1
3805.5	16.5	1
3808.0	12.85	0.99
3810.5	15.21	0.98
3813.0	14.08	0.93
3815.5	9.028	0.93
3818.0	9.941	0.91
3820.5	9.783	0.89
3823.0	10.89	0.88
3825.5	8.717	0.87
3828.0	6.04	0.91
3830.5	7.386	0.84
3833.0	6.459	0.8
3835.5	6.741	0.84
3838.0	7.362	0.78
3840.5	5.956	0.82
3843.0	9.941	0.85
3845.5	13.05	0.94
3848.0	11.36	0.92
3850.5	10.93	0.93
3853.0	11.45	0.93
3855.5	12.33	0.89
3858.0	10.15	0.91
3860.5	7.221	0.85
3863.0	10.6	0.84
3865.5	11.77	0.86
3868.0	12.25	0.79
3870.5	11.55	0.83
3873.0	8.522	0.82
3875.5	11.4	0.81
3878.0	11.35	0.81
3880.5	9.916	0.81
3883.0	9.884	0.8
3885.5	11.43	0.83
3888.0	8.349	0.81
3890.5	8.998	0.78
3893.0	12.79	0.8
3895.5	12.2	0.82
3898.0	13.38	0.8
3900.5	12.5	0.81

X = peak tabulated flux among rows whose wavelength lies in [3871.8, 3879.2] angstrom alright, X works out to 11.4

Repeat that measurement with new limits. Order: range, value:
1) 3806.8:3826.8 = 15.21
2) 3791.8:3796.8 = 13.72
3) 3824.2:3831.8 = 8.717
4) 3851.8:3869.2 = 12.33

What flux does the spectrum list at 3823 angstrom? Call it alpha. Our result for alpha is 10.89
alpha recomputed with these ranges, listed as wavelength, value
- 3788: 11.25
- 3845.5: 13.05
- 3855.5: 12.33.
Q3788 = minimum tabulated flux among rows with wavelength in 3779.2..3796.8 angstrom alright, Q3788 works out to 10.33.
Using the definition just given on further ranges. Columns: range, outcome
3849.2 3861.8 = 7.221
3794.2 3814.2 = 9.178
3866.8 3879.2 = 8.522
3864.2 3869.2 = 11.77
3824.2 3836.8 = 6.04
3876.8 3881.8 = 9.916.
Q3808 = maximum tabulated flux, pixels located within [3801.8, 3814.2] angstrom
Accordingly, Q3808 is 16.5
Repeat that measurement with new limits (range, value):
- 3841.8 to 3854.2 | 13.05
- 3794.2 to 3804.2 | 14.59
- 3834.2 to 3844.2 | 9.941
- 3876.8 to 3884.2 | 11.35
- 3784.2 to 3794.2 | 15.06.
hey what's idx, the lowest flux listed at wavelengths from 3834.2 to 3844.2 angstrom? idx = 5.956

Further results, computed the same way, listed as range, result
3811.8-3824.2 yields 9.028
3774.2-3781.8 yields 15.38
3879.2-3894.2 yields 8.349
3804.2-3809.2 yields 12.85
